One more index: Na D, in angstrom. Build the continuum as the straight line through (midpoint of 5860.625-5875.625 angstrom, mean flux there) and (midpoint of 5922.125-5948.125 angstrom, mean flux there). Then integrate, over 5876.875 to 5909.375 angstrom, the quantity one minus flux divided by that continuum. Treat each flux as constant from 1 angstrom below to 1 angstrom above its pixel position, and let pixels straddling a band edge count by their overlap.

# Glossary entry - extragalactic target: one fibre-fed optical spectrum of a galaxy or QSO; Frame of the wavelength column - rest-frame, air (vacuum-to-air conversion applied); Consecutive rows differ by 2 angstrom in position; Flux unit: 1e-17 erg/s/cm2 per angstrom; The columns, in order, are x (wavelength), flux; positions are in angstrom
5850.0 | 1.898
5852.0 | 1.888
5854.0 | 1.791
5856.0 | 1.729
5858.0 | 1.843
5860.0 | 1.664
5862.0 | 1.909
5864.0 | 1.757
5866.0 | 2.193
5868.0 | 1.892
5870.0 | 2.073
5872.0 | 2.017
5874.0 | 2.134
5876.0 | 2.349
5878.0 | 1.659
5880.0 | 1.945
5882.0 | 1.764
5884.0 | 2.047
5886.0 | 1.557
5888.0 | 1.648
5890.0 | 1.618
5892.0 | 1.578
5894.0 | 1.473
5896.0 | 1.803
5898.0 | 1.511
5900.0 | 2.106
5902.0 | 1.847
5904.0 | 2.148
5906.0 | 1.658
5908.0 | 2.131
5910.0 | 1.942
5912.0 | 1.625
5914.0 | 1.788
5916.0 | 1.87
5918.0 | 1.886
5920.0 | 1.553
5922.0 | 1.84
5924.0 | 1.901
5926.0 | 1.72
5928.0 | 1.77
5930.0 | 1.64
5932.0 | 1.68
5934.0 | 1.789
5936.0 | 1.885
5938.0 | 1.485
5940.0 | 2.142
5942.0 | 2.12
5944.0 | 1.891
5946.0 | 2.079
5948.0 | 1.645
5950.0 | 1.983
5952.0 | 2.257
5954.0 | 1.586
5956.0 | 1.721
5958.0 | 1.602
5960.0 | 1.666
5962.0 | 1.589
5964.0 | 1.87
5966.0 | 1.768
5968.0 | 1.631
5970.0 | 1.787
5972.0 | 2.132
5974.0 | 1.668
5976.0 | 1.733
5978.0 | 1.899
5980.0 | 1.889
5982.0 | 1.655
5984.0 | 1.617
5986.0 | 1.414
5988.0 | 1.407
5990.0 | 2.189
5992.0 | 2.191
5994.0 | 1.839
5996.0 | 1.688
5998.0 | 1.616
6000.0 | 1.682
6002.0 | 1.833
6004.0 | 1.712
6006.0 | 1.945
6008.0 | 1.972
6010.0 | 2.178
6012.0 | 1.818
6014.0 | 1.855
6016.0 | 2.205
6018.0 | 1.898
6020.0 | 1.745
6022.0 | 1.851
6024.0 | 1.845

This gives 2.6 angstrom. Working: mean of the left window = 2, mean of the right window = 1.83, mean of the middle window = 1.78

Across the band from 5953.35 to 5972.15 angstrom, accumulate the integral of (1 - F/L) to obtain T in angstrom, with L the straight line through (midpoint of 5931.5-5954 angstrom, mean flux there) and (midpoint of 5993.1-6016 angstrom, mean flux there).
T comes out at 1.6 angstrom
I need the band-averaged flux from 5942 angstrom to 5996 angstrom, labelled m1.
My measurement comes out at 1.8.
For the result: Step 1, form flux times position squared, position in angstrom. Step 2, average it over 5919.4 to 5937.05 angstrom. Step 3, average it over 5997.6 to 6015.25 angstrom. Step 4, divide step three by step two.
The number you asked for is 1.09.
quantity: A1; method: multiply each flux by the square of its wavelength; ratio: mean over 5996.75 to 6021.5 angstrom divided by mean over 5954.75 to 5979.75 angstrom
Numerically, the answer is 1.1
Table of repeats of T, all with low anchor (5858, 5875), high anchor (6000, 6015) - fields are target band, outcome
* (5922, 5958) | 1.54 angstrom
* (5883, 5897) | 1.90 angstrom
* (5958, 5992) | 2.64 angstrom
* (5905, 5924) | 1.11 angstrom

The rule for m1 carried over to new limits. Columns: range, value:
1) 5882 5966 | 1.8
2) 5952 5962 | 1.7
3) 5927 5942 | 1.79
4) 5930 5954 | 1.88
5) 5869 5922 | 1.84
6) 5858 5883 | 1.94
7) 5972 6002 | 1.76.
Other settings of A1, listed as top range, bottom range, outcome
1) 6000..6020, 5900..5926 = 1.07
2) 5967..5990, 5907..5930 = 0.98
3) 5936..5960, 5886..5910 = 1.07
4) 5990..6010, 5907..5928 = 1.05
